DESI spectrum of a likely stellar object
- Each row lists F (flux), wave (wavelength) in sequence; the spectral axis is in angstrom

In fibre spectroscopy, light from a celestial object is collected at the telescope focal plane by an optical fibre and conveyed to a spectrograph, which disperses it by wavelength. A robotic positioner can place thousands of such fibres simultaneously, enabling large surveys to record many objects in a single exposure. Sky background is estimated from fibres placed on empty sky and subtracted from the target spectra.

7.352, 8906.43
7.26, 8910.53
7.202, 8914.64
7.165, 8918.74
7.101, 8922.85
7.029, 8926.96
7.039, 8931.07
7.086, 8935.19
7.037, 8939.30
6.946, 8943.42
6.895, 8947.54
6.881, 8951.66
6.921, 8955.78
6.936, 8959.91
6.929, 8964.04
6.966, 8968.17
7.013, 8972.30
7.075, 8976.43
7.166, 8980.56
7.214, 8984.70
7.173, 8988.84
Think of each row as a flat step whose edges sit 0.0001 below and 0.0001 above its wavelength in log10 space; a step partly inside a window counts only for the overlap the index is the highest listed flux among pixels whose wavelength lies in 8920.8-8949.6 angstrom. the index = 7.101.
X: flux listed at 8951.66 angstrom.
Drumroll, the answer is 6.881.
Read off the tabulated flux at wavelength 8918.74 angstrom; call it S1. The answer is 7.165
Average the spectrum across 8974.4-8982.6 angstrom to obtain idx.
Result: 7.12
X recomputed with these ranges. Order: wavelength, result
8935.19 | 7.086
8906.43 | 7.352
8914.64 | 7.202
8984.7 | 7.214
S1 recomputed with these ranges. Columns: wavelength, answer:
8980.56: 7.166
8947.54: 6.895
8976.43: 7.075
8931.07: 7.039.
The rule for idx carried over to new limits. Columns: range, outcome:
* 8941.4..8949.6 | 6.92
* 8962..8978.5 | 7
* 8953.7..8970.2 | 6.94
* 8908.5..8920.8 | 7.21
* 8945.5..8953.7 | 6.89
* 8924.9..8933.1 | 7.04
